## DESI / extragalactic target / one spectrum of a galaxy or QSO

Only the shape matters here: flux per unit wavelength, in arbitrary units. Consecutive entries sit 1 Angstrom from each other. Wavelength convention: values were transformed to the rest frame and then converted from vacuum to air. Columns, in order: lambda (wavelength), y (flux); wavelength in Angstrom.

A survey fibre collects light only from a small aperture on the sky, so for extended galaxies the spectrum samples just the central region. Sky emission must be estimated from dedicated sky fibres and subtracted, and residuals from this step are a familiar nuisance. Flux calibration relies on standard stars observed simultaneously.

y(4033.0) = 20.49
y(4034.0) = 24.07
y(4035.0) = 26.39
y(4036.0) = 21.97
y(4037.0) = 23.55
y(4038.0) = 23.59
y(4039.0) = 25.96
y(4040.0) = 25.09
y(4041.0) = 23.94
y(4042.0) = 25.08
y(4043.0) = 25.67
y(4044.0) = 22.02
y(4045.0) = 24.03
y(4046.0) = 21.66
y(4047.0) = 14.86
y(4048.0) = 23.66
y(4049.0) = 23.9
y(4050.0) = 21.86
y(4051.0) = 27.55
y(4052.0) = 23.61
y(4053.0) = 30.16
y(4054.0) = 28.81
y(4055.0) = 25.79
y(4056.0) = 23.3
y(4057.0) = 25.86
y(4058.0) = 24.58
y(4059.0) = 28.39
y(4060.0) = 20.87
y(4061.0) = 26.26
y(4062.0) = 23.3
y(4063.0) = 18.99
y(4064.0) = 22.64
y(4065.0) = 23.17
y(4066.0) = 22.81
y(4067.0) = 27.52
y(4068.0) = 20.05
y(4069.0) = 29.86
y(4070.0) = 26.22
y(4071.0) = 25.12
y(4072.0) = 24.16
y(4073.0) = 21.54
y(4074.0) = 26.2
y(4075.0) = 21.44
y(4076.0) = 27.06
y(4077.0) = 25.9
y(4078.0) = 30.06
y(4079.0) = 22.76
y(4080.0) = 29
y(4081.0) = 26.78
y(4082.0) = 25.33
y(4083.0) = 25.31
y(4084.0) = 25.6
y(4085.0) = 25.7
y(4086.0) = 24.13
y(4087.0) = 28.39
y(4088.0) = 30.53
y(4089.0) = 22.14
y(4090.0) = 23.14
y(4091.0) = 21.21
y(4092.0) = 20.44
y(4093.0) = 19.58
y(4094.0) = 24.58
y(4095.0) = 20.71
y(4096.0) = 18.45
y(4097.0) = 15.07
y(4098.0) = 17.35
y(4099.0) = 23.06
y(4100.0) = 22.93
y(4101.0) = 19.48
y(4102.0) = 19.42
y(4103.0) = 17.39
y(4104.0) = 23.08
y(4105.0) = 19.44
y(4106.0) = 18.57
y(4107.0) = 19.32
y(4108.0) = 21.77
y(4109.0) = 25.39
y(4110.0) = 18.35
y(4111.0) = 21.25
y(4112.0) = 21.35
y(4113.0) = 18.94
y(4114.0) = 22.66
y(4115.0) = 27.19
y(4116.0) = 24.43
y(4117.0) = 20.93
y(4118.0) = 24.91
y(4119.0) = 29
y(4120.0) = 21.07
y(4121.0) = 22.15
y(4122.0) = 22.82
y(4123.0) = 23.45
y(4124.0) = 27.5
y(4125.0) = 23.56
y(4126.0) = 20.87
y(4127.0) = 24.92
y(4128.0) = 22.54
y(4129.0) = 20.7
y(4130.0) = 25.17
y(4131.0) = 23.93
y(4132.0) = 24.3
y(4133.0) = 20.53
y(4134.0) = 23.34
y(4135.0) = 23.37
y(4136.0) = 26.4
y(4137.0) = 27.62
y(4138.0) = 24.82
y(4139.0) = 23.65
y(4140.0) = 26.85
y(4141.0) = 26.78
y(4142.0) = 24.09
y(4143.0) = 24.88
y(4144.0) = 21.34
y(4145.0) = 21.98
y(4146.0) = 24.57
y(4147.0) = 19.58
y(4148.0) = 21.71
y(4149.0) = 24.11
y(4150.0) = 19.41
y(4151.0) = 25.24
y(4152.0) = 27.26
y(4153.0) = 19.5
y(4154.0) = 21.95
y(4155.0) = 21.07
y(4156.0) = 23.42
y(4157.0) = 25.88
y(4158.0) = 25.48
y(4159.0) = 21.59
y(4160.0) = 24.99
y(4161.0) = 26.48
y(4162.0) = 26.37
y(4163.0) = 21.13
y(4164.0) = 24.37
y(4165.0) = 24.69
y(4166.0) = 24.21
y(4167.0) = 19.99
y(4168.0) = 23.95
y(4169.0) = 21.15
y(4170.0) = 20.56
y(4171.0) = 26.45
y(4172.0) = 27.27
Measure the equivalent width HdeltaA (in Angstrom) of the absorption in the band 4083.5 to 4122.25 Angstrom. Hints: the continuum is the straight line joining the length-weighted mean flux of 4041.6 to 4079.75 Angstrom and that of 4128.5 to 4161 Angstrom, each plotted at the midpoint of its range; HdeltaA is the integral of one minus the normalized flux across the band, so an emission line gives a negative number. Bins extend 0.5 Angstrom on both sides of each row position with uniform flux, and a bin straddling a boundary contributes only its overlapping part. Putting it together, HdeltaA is 3.1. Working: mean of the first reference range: 24.4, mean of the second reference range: 23.7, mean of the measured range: 22.1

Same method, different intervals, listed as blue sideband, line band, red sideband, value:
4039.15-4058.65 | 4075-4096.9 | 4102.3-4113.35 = -2.4 Angstrom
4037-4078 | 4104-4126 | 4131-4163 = 1.3 Angstrom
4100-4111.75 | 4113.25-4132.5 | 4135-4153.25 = -1.5 Angstrom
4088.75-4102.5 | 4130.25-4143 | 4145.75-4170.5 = -1.4 Angstrom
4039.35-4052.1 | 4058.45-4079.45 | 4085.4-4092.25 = -0.5 Angstrom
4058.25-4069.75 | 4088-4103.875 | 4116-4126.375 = 2.1 Angstrom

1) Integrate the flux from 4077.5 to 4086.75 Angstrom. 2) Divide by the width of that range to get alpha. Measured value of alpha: 26.1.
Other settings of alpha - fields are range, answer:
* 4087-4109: 21.1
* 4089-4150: 22.4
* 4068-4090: 25.7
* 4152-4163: 23.7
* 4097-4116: 20.9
